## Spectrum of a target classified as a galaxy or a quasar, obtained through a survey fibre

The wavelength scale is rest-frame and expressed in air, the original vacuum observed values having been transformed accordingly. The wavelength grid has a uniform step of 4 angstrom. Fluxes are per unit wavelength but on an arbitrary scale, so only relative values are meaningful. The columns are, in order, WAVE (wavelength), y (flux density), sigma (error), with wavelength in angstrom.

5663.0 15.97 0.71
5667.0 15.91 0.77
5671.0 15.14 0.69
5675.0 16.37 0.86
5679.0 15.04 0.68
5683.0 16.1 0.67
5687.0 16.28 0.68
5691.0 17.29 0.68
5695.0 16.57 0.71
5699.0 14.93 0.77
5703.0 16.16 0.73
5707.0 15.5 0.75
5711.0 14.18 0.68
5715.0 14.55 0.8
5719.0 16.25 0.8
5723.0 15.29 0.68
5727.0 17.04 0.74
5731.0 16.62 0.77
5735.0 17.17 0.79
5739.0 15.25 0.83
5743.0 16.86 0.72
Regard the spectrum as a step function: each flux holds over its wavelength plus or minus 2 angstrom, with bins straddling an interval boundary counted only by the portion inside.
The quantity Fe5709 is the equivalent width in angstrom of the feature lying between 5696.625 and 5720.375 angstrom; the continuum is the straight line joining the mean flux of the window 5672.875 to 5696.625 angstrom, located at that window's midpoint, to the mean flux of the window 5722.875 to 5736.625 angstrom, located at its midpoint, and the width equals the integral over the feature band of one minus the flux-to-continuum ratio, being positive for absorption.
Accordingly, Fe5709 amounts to 1.8 angstrom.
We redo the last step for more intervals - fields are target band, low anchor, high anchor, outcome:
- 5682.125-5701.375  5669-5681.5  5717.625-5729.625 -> -0.6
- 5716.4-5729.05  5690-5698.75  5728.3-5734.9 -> 0.5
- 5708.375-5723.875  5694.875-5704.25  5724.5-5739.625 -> 1.1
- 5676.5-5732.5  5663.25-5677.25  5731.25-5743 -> 0.9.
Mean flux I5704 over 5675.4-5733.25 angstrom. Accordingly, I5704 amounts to 15.9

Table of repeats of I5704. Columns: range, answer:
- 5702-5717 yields 15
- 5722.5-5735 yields 16.6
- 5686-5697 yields 16.8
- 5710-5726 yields 15.2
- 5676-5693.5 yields 16.2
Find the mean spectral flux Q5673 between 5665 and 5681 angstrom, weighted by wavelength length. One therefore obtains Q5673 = 15.6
